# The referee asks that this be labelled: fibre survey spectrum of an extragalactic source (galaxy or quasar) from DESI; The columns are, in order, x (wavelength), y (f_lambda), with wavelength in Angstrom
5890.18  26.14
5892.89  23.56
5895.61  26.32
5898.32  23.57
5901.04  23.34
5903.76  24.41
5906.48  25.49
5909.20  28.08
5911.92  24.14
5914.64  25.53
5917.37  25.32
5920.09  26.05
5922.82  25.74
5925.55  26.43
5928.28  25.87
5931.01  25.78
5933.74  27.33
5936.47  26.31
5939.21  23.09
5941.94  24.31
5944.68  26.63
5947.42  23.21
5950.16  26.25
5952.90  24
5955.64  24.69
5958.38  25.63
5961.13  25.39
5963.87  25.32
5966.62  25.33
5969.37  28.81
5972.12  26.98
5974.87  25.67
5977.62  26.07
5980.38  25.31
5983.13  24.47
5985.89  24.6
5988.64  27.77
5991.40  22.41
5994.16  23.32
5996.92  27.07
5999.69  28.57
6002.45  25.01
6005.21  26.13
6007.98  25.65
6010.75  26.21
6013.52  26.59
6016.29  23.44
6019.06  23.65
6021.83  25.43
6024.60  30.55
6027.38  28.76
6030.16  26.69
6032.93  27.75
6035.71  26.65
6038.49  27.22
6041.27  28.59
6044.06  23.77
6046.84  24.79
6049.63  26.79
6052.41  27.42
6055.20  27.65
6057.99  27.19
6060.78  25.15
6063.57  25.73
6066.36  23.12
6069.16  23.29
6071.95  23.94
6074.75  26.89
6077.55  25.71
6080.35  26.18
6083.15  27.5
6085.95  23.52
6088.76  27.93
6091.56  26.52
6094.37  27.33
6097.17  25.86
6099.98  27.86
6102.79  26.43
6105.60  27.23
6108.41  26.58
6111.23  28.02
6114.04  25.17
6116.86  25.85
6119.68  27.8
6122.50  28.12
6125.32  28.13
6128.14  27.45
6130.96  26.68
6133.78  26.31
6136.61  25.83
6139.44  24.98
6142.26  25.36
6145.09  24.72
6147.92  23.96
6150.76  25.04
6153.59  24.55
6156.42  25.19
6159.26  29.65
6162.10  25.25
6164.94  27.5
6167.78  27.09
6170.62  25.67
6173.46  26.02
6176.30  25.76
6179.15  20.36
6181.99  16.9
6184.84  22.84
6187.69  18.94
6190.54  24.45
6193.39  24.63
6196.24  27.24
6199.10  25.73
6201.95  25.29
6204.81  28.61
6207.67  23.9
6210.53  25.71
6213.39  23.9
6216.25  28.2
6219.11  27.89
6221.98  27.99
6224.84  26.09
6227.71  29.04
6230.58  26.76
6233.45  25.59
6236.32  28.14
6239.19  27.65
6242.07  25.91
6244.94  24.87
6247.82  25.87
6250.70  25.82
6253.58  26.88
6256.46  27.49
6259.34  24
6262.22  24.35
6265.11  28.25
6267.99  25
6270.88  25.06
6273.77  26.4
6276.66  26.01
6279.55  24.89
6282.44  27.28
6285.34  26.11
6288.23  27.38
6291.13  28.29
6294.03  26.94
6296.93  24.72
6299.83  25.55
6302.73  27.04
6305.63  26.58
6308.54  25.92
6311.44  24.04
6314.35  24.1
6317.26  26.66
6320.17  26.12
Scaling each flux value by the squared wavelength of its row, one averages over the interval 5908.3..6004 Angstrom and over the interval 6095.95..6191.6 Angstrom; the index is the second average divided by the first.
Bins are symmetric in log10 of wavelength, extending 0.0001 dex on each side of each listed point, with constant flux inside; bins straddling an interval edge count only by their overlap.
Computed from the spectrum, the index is 1.06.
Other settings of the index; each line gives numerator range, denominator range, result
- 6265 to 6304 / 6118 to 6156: 1.06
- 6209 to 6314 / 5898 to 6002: 1.14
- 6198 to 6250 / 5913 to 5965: 1.15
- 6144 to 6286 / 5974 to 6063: 1.05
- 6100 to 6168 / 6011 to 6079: 1.04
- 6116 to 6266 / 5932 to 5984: 1.09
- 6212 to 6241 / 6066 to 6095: 1.11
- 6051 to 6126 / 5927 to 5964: 1.09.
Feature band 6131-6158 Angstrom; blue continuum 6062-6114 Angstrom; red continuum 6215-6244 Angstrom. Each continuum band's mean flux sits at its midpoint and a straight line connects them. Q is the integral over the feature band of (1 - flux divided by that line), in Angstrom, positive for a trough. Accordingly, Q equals 1.4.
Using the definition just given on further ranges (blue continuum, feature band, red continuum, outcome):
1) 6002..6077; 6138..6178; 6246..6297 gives 0.6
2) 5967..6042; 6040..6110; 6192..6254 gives 0.5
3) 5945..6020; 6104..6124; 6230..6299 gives -0.9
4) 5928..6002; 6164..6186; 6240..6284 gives 1.6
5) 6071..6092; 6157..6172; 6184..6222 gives -0.8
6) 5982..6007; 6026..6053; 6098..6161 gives -1.1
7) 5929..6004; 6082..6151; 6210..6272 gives -1.1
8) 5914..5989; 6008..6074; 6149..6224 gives -1.7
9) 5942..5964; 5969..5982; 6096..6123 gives -0.5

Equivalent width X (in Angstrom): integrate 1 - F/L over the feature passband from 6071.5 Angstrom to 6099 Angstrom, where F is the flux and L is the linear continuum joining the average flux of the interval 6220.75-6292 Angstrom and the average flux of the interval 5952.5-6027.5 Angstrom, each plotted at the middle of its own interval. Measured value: -0.2 Angstrom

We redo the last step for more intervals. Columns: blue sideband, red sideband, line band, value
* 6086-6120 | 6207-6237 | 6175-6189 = 3.0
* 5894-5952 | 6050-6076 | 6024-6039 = -1.3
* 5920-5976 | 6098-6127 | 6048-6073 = 1.0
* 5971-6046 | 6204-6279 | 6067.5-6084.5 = 0.4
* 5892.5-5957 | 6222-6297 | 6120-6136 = -0.8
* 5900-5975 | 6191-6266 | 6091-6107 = -0.6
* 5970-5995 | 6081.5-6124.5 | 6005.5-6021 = 0.3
